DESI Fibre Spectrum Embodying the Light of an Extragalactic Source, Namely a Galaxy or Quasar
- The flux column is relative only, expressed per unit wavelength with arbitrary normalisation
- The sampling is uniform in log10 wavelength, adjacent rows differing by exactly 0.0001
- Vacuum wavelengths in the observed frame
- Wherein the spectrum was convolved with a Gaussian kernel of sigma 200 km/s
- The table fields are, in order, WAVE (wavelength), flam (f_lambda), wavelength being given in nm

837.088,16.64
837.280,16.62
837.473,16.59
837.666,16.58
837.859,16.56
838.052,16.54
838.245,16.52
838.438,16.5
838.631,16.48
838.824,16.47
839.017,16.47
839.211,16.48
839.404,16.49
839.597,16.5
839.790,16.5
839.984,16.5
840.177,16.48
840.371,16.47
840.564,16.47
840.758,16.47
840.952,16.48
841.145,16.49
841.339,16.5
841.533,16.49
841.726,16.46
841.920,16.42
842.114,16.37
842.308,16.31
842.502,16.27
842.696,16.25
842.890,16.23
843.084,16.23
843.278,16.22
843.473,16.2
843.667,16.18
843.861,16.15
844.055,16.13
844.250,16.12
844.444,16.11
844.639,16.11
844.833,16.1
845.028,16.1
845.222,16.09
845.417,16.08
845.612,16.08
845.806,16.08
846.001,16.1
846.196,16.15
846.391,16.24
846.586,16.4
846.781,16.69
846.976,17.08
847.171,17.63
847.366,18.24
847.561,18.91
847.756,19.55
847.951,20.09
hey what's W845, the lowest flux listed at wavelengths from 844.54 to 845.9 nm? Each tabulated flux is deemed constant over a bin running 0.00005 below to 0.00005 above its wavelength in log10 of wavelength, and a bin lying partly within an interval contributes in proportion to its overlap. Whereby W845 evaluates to 16.08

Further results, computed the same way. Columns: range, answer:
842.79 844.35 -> 16.12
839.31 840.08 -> 16.49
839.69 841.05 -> 16.47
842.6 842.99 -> 16.23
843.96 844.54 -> 16.11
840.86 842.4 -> 16.31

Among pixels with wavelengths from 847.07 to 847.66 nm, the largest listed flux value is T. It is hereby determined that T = 18.91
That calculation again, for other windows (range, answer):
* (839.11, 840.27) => 16.5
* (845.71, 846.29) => 16.15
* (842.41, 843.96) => 16.27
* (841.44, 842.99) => 16.49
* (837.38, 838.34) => 16.59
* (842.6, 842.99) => 16.25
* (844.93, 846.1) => 16.1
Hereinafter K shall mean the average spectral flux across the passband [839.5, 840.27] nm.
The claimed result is 16.5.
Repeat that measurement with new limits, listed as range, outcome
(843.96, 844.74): 16.1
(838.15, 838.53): 16.5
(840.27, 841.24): 16.5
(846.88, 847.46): 17.7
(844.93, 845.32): 16.1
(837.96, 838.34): 16.5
